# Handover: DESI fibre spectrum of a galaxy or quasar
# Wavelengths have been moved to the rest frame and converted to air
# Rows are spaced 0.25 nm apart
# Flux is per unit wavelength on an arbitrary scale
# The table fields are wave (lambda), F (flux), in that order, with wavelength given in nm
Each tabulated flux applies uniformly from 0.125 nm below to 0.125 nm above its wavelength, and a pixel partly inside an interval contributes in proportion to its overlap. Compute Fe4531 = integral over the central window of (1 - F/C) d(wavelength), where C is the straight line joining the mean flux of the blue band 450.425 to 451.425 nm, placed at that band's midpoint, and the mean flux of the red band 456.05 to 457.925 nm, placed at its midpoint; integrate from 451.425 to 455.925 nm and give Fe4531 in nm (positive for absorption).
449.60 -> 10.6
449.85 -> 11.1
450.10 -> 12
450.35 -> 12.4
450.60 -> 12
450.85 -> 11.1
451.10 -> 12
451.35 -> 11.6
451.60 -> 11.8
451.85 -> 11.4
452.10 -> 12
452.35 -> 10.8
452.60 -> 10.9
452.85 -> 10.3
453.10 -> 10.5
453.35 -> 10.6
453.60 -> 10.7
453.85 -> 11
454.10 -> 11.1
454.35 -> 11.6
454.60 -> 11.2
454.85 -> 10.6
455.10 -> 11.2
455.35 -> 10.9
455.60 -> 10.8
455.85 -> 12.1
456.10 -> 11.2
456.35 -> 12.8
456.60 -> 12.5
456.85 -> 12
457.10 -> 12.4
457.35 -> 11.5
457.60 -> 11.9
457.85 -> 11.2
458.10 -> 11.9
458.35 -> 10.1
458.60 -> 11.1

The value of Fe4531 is 0.29 nm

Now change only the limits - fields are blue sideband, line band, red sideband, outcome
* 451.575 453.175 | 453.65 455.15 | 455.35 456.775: 0.05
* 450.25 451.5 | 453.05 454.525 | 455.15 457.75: 0.11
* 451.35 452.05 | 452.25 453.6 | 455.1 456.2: 0.10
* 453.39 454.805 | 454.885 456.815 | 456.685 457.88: -0.02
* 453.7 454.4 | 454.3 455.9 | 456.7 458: 0.03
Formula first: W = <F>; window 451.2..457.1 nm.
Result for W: 11.3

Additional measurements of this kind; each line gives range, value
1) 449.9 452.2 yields 11.8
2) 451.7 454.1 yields 10.9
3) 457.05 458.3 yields 11.6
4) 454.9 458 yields 11.7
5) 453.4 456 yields 11.1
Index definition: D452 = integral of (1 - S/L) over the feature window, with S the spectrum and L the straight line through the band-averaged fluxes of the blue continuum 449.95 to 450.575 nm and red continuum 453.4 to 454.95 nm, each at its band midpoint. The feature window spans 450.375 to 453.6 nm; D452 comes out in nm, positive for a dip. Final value 0.105 nm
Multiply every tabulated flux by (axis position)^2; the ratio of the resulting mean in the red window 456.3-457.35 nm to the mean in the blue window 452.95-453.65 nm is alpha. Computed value 1.2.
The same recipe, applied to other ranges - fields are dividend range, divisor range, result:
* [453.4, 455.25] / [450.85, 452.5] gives 0.97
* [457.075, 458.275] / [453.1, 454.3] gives 1.09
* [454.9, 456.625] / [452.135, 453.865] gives 1.09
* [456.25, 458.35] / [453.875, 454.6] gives 1.07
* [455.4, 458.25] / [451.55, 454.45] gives 1.09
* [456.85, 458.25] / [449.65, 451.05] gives 1.04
